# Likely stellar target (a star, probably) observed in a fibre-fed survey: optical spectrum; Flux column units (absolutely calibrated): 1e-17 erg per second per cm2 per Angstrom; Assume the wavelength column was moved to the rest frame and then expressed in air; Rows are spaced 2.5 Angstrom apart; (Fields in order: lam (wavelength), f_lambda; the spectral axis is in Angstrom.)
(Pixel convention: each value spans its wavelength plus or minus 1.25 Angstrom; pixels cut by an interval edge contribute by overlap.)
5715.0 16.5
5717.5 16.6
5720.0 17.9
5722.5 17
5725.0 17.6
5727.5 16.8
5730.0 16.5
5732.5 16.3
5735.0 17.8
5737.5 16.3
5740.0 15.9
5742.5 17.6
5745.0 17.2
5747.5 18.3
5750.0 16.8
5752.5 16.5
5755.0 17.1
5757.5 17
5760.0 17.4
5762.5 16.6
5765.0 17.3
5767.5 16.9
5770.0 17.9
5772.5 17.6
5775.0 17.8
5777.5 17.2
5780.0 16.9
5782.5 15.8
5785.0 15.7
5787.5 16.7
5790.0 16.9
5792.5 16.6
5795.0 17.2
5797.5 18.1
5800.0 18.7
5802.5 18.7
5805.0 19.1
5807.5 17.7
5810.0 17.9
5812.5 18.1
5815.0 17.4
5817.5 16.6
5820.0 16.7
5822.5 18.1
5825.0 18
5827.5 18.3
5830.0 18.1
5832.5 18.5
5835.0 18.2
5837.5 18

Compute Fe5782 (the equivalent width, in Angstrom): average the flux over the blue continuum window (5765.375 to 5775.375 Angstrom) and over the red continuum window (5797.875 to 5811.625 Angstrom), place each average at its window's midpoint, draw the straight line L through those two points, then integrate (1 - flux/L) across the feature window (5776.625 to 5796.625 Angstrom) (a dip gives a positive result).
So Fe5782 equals 1.43 Angstrom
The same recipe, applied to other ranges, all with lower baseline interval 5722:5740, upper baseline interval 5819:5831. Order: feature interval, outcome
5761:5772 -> 0.0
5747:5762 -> 0.0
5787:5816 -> -0.3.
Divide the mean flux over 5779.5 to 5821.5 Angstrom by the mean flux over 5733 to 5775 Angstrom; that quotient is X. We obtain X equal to 1.01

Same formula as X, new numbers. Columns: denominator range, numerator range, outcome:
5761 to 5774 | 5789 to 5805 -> 1.03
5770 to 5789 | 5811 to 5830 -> 1.04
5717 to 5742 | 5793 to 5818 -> 1.06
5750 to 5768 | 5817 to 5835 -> 1.05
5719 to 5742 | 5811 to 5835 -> 1.05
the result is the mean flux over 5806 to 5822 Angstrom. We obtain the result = 17.5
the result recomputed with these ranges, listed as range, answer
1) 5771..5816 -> 17.5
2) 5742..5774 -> 17.2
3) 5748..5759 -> 17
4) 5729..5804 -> 17.1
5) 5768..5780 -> 17.5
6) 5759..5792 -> 17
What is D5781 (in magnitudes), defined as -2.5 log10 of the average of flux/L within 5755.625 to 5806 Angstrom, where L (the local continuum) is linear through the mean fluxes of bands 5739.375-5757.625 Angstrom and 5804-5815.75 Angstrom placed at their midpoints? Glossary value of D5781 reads 0.02 mag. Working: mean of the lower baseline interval 17.1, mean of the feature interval 17.3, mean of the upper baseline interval 18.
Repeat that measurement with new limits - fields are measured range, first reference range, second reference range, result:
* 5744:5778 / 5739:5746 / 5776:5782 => -0.02 mag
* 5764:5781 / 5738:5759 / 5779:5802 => -0.02 mag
